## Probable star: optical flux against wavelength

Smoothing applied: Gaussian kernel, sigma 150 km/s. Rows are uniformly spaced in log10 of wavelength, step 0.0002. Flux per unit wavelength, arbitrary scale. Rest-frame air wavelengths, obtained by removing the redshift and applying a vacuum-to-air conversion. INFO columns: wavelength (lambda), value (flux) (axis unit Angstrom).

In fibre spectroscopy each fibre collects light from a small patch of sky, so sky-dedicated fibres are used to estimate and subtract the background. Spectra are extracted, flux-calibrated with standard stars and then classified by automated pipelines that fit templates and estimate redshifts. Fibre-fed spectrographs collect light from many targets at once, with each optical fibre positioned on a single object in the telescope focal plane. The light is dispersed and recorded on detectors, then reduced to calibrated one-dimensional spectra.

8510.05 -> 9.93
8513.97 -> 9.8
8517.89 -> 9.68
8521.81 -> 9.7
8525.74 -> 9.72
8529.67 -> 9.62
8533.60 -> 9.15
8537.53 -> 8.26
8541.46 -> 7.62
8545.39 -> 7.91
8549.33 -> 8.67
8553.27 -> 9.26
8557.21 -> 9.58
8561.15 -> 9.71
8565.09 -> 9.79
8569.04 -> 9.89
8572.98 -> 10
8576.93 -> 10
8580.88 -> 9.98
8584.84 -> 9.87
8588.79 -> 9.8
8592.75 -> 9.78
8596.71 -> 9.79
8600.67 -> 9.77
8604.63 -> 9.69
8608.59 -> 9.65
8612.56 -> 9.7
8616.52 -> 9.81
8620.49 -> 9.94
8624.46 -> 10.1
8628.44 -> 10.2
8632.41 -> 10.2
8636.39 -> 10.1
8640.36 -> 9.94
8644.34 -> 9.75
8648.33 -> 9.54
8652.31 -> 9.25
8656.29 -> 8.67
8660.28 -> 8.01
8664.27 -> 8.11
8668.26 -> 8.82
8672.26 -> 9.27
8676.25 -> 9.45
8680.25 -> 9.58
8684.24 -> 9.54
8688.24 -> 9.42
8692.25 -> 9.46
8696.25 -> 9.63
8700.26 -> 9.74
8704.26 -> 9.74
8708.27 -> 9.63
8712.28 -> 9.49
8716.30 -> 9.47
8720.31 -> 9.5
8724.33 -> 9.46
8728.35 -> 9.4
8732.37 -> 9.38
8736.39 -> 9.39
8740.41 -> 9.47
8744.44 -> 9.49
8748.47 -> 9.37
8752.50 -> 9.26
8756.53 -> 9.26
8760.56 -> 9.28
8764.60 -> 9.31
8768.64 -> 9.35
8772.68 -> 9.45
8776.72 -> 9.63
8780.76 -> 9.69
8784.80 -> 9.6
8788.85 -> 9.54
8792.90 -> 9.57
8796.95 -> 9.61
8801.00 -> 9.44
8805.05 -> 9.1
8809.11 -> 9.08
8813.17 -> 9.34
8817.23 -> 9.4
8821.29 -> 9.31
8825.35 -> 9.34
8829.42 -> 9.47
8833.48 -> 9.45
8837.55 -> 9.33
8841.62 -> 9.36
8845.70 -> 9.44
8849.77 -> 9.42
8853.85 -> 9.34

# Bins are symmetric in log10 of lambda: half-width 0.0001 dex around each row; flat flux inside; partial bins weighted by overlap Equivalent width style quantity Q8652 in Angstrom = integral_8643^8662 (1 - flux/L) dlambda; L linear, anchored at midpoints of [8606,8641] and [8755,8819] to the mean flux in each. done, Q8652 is 1.60 Angstrom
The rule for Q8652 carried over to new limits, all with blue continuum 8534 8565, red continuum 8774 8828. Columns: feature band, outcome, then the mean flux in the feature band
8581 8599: -1.86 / 9.82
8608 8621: -1.16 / 9.77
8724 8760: -0.35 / 9.38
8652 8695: 0.29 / 9.06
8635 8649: -1.26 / 9.85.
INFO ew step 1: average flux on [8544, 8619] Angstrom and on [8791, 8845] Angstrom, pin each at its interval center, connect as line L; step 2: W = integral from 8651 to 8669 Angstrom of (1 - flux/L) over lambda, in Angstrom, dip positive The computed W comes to 1.9 Angstrom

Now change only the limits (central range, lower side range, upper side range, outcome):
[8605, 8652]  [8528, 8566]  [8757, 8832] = -4.0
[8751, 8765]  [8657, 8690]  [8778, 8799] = 0.3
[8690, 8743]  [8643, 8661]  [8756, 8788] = -1.3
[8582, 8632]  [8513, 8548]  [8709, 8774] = -3.8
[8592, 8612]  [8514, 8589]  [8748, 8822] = -0.7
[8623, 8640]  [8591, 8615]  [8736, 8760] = -0.8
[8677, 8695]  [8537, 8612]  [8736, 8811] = -0.1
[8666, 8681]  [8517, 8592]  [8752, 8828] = 0.3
